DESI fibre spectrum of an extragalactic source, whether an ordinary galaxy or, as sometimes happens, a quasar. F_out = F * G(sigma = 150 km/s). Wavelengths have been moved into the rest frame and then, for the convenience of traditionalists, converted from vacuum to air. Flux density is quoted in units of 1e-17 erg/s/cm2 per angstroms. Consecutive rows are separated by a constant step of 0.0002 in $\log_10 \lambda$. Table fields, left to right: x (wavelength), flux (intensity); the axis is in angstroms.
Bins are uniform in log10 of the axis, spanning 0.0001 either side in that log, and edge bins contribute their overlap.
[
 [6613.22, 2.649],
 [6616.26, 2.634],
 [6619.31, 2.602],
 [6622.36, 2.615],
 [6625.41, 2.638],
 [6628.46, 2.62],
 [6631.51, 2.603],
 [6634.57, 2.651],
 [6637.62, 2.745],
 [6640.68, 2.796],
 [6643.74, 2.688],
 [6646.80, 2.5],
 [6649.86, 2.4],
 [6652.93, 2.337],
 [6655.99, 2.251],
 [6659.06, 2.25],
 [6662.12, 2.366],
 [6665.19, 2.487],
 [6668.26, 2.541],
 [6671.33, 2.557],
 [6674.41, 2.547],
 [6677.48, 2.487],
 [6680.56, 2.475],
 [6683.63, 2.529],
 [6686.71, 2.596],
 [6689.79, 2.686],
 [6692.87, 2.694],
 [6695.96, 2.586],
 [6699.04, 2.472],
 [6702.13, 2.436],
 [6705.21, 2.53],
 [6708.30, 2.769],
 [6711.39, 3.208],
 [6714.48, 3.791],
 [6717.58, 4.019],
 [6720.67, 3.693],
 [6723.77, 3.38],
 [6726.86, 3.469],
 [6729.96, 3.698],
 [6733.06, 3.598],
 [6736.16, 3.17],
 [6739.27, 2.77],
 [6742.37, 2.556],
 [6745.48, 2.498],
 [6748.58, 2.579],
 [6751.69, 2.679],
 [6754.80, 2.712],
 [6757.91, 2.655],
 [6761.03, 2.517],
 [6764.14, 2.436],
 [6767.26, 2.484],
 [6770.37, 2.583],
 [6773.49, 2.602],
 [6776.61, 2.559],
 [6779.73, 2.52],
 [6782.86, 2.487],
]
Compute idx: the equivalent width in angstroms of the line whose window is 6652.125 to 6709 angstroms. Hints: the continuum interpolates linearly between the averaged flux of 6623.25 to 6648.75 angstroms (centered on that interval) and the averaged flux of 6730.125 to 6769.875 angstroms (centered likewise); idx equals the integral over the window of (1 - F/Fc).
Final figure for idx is 3.9 angstroms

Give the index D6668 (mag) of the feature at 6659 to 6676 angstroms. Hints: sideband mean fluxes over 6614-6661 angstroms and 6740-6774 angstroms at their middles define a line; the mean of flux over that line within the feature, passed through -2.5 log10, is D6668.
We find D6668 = 0.04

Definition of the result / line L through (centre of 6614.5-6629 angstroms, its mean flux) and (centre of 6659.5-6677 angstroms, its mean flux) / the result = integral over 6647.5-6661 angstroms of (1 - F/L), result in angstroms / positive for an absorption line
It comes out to 1.1 angstroms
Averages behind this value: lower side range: 2.62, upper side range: 2.48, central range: 2.32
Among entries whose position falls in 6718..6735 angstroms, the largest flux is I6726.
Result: 3.698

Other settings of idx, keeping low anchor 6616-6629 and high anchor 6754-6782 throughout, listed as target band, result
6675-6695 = 0.1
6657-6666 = 0.9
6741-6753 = 0.0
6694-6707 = 0.3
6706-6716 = -2.4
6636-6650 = -0.2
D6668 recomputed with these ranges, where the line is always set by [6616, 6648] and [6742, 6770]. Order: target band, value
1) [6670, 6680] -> 0.041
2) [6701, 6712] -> -0.044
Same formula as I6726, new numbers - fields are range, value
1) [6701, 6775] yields 4.019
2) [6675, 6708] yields 2.694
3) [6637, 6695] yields 2.796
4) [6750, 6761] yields 2.712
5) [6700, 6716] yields 3.791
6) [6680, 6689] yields 2.596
